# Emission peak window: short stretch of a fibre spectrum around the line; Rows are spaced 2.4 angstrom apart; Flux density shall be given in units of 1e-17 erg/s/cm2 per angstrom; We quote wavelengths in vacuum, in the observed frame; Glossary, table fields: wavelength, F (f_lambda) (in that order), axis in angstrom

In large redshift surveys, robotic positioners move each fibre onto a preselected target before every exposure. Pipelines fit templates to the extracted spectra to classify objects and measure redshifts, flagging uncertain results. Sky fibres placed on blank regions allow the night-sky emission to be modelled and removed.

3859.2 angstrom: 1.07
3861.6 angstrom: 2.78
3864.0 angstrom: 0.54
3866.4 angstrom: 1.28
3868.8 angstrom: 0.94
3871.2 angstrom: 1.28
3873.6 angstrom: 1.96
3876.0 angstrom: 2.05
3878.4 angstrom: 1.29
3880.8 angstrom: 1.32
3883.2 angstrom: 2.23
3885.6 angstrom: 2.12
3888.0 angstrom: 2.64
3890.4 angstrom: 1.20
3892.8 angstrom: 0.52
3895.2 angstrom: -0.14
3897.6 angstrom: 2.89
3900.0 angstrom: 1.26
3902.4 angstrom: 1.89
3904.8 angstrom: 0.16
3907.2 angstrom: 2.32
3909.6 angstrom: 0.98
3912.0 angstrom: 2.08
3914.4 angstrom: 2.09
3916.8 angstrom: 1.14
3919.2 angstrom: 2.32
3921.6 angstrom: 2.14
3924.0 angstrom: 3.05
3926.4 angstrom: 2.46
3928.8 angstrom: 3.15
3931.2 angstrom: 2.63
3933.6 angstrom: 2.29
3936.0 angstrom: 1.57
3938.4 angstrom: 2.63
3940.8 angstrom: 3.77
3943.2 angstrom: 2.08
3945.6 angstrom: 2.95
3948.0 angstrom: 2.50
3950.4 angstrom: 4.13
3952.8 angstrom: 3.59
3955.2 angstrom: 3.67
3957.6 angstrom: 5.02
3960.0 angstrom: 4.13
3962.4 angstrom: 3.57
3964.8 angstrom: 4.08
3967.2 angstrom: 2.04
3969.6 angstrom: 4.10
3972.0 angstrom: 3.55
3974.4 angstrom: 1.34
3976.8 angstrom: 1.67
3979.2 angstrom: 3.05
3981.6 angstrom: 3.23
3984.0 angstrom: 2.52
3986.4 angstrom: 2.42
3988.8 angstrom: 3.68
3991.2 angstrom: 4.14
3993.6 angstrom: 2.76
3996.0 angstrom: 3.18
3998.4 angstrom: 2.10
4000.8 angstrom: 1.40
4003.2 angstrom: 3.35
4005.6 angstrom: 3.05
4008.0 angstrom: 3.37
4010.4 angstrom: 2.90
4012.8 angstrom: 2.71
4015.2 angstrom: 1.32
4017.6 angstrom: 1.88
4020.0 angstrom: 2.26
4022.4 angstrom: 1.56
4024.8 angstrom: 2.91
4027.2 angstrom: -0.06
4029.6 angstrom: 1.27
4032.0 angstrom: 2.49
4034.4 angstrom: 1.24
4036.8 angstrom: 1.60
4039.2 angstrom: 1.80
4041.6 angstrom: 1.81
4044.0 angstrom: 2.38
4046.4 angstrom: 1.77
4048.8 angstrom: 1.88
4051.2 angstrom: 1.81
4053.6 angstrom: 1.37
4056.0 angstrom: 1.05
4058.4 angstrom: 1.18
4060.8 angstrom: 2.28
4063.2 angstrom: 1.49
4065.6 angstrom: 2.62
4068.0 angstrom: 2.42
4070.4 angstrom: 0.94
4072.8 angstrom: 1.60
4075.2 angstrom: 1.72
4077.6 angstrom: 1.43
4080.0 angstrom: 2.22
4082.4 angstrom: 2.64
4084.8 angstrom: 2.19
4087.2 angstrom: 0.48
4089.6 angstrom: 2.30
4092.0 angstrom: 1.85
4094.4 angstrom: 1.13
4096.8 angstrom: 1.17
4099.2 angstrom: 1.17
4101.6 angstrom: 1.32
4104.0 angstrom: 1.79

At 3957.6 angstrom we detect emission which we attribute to C IV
